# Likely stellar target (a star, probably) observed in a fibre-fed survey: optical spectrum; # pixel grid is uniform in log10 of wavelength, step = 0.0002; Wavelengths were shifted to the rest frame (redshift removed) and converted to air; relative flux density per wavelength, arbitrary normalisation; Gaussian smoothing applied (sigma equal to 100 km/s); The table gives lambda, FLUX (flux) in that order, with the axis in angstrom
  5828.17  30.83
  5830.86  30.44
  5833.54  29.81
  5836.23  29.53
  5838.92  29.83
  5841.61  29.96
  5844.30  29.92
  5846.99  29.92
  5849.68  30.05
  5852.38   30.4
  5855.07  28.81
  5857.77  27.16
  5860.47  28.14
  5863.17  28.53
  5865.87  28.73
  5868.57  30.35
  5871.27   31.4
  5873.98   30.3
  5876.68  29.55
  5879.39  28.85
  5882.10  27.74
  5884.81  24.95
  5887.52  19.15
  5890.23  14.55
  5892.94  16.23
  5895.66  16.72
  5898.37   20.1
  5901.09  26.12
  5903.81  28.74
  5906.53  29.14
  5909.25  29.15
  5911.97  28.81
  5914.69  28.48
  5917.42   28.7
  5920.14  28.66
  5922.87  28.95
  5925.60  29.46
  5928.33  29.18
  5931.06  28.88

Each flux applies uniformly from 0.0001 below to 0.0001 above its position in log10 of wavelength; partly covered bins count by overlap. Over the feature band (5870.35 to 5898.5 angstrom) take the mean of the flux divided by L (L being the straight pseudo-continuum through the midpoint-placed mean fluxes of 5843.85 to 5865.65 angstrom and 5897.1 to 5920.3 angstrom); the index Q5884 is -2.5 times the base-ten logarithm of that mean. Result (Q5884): 0.19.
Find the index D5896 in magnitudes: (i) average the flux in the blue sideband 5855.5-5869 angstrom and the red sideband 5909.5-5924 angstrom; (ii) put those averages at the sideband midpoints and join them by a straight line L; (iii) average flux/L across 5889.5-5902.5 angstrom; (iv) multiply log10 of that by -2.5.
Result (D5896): 0.447 mag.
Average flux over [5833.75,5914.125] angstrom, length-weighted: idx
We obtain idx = 27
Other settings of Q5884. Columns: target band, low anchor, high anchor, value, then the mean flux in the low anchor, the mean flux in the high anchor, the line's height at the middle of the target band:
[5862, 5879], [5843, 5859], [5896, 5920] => -0.044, 29.4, 27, 28.6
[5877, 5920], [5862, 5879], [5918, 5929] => 0.186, 29.8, 29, 29.4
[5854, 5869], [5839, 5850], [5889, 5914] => -0.019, 30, 23.5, 28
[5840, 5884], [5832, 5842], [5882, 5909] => -0.108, 29.8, 22.4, 26.6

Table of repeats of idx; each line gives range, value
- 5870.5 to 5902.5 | 23.7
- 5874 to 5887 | 27.5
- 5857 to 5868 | 28.3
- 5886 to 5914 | 23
